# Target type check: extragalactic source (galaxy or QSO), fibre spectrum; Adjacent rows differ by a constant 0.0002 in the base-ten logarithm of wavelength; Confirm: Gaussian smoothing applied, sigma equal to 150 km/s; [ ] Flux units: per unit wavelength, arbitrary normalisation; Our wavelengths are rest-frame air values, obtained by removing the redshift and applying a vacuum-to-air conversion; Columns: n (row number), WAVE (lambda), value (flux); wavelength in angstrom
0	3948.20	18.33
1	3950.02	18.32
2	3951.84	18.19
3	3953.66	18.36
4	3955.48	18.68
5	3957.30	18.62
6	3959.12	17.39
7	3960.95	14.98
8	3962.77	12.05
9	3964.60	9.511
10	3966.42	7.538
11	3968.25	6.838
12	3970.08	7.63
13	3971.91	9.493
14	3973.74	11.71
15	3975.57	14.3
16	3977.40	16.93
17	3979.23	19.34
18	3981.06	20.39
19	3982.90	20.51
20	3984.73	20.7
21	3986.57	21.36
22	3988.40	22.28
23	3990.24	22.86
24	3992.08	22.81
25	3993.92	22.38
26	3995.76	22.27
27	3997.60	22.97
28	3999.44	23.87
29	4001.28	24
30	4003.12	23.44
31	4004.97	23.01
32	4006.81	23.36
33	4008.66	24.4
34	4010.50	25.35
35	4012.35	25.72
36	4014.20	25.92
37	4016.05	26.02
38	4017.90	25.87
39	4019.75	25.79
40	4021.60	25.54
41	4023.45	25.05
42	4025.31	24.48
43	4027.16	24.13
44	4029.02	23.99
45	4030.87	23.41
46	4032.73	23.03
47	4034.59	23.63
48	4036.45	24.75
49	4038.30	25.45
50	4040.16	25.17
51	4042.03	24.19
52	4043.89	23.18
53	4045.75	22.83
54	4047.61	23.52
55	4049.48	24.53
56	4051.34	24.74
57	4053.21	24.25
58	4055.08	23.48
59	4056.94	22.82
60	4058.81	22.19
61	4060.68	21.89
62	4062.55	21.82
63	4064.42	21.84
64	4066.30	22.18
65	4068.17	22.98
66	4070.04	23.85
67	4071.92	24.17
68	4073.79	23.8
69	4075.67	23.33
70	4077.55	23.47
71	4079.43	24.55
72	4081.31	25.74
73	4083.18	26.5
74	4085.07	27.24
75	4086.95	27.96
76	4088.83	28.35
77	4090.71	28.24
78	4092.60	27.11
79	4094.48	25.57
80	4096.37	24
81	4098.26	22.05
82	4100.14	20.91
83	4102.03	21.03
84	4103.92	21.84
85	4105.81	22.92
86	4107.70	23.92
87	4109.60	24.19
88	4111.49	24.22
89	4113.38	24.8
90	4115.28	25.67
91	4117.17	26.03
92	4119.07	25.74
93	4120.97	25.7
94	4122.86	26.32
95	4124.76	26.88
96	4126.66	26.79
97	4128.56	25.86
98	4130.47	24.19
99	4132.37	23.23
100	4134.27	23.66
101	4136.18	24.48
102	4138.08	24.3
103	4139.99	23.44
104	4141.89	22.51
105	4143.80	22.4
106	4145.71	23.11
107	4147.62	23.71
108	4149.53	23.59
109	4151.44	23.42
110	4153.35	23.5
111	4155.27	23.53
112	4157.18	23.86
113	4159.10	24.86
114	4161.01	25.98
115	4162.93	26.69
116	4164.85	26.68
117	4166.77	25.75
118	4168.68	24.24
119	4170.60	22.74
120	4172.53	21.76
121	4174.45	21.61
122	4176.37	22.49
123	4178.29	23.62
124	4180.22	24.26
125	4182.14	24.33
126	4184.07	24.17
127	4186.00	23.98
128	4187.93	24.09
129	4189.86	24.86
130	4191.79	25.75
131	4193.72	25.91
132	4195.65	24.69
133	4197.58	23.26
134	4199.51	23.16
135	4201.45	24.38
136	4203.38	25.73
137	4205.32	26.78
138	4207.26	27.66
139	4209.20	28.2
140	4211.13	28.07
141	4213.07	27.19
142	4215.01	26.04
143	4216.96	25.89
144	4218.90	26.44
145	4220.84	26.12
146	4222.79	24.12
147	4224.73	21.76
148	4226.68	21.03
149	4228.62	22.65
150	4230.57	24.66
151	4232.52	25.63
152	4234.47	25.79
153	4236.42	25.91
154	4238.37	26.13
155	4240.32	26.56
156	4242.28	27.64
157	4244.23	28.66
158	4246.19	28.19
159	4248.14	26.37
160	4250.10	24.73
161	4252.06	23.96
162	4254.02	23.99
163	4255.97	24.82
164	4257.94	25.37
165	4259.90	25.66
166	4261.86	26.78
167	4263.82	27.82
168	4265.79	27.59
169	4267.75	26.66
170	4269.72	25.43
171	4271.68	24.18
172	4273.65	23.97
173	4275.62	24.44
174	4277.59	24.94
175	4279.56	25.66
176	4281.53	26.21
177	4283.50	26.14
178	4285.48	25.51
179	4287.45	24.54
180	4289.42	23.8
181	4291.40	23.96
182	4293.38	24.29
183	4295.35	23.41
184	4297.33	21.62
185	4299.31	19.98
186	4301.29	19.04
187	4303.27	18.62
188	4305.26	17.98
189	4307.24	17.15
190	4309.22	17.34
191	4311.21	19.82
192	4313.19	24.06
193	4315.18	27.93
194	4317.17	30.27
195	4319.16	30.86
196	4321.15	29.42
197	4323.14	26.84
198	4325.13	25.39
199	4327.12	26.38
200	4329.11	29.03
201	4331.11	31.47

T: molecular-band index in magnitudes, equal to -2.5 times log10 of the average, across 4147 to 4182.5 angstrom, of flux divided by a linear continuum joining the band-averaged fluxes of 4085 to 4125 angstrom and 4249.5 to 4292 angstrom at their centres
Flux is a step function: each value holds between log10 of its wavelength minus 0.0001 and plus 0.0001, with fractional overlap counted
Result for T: 0.046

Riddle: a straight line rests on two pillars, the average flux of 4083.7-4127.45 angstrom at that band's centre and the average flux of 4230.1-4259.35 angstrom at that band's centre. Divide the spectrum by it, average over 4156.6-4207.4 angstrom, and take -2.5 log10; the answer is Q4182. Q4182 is 0.04 mag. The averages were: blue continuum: 25.1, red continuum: 25.9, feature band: 24.5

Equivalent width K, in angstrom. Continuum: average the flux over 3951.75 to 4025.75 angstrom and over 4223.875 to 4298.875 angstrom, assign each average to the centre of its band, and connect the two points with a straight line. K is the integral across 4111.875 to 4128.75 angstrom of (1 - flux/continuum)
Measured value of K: -2.7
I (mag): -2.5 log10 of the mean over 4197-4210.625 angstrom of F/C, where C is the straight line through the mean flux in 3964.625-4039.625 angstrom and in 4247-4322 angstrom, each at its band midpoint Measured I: -0.10 mag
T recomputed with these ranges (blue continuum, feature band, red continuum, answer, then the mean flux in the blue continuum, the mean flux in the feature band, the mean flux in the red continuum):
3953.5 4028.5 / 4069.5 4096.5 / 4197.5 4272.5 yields -0.16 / 20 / 25.7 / 25.7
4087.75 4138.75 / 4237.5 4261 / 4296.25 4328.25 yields -0.10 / 24.8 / 26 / 23.3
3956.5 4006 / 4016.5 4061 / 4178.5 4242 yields -0.23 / 17.8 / 24.1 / 25.2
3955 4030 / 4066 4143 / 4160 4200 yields -0.09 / 20.1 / 24.6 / 24.3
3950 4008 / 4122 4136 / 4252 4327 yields -0.19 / 18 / 25.2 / 24.4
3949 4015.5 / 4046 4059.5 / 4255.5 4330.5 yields -0.17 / 18.9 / 23.6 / 24.6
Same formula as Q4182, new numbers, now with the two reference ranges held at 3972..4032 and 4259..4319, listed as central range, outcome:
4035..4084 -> -0.05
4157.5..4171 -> -0.09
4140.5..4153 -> 0.00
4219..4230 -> 0.01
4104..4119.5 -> -0.07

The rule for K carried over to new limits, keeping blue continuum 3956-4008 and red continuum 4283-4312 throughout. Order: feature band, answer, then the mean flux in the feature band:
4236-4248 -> -3.6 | 27.2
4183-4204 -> -4.3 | 24.5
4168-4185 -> -2.6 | 23.2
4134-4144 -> -1.9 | 23.5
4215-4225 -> -2.2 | 25.2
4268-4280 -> -2.1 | 24.8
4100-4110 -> -1.6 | 22.5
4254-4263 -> -1.9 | 25.5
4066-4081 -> -3.7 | 23.7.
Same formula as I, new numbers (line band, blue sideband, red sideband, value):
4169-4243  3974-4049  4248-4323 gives -0.04 mag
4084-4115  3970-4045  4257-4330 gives -0.07 mag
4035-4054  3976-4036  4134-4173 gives -0.04 mag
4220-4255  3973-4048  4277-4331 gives -0.06 mag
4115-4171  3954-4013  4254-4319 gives -0.15 mag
